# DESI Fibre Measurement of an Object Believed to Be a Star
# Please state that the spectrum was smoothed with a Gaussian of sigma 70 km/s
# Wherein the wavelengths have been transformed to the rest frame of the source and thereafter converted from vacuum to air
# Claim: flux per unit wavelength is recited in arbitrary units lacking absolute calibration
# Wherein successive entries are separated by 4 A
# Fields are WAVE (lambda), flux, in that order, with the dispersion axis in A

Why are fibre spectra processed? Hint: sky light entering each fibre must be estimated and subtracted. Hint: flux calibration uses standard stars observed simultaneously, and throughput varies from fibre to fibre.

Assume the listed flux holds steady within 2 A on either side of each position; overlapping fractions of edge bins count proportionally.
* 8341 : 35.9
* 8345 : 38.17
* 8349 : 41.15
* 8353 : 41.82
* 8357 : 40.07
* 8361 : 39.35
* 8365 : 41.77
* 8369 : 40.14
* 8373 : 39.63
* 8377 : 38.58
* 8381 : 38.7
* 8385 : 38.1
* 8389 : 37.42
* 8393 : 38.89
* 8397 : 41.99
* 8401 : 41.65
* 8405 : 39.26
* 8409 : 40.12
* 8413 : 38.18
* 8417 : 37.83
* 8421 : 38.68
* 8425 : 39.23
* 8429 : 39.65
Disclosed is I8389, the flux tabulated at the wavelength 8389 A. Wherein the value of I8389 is 37.42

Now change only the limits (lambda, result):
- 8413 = 38.18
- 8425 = 39.23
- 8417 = 37.83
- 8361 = 39.35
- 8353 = 41.82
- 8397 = 41.99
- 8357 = 40.07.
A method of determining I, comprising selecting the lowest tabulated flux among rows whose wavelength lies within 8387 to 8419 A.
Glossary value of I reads 37.42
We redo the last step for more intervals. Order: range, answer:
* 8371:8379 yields 38.58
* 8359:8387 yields 38.1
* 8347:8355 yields 41.15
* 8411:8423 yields 37.83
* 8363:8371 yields 40.14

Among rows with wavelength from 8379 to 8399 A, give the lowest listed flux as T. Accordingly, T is 37.42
